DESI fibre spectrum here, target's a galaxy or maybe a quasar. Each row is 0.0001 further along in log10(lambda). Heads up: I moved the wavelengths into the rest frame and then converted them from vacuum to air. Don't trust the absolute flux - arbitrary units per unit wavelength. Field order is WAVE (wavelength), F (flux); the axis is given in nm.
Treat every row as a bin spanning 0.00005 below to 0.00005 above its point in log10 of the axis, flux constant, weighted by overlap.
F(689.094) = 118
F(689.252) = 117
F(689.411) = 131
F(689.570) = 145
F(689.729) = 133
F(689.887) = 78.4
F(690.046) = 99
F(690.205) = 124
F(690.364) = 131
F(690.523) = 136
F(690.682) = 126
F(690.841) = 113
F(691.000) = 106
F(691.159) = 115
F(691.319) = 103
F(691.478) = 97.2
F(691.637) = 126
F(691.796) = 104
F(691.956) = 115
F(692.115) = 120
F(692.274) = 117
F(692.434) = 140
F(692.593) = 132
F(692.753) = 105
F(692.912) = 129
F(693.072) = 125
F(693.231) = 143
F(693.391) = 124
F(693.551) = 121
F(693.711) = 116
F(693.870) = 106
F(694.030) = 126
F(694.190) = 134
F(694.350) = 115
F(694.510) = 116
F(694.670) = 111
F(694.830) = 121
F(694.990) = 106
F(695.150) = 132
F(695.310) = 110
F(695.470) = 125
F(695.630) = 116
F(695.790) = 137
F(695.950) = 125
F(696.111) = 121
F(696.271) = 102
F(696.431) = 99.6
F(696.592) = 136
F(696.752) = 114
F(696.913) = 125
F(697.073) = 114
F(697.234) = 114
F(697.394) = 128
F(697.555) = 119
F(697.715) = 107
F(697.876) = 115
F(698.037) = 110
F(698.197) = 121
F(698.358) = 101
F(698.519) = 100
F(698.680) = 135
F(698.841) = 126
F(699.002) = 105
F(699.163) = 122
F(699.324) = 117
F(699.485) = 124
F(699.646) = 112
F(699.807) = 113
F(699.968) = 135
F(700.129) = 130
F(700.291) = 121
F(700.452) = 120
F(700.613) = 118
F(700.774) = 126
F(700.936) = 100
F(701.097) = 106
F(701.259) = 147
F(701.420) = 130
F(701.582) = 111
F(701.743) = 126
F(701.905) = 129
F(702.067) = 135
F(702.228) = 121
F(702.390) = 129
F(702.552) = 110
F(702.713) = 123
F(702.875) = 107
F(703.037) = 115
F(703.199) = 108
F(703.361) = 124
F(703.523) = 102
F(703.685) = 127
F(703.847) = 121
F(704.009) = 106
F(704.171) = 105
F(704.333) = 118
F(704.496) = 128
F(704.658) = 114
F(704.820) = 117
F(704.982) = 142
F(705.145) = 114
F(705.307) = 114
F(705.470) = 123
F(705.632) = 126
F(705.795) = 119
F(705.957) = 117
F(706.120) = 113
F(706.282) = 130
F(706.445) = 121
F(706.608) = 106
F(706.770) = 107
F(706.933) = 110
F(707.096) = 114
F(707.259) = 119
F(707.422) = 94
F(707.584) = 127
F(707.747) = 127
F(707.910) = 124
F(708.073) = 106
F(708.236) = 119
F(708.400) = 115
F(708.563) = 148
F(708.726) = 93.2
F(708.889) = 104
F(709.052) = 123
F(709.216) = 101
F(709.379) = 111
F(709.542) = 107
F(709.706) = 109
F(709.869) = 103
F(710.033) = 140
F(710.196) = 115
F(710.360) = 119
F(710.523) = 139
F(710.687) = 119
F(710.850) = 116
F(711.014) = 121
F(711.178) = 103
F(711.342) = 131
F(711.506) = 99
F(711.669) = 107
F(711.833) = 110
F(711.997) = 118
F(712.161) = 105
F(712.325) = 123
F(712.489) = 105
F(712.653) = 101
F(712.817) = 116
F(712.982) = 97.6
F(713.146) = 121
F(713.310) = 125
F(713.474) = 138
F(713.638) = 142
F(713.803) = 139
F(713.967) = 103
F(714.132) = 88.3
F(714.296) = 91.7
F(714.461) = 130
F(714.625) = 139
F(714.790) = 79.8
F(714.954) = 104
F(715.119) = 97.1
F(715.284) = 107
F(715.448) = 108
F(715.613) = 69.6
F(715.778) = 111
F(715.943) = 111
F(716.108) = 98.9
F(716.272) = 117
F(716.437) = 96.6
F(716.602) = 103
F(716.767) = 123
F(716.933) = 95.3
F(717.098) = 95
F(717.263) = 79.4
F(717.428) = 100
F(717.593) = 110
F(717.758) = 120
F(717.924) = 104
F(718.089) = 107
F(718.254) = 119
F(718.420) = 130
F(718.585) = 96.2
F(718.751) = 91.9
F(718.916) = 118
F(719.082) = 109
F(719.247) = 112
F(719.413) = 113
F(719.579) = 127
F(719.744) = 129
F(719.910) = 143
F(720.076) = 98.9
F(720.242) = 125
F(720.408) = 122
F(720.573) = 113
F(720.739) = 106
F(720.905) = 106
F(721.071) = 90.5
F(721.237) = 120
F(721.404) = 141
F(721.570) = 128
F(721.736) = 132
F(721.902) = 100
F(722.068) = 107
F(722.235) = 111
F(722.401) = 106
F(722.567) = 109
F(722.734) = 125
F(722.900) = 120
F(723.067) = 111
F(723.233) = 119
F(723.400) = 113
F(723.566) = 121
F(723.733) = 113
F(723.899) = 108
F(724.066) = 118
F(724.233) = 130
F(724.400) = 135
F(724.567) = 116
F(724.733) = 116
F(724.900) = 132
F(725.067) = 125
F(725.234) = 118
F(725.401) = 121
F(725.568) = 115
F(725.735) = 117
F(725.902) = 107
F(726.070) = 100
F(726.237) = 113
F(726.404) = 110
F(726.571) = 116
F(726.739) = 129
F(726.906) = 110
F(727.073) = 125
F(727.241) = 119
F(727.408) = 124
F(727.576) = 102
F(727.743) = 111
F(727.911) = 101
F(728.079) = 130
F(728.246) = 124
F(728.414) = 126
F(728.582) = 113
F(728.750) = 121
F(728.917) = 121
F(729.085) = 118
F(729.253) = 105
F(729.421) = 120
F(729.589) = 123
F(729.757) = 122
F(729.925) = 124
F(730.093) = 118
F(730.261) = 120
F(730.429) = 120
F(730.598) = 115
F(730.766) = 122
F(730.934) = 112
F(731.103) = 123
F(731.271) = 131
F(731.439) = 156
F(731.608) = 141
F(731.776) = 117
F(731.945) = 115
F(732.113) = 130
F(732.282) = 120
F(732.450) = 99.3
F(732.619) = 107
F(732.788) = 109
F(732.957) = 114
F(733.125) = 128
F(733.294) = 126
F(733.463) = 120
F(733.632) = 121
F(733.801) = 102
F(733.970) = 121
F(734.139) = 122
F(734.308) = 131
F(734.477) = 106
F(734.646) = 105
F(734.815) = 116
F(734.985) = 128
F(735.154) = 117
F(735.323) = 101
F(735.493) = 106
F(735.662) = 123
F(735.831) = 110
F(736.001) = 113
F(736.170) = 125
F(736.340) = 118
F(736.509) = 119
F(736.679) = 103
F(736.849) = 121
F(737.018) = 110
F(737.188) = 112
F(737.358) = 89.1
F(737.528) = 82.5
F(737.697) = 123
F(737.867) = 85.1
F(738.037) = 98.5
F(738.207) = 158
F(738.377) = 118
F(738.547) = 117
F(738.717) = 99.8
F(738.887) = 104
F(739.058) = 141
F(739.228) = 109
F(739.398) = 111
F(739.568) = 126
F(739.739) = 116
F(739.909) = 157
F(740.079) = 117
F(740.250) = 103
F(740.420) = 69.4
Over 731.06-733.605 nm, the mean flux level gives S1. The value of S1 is 122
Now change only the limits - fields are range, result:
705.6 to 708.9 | 116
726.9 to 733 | 119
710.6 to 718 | 109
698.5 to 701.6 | 120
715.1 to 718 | 103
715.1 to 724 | 111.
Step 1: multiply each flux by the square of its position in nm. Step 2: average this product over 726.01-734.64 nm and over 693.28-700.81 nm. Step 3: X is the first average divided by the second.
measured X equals 1.10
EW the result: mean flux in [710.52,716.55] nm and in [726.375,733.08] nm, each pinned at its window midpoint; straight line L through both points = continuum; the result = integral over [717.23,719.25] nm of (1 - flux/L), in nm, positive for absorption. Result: 0.099 nm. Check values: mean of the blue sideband 111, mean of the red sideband 119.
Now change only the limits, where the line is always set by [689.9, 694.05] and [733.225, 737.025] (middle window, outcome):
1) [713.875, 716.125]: 0.27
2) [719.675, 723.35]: 0.01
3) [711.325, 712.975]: 0.10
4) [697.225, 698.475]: 0.04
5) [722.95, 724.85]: -0.03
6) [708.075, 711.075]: 0.02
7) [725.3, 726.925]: 0.03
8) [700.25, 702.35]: -0.08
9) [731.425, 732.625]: -0.06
